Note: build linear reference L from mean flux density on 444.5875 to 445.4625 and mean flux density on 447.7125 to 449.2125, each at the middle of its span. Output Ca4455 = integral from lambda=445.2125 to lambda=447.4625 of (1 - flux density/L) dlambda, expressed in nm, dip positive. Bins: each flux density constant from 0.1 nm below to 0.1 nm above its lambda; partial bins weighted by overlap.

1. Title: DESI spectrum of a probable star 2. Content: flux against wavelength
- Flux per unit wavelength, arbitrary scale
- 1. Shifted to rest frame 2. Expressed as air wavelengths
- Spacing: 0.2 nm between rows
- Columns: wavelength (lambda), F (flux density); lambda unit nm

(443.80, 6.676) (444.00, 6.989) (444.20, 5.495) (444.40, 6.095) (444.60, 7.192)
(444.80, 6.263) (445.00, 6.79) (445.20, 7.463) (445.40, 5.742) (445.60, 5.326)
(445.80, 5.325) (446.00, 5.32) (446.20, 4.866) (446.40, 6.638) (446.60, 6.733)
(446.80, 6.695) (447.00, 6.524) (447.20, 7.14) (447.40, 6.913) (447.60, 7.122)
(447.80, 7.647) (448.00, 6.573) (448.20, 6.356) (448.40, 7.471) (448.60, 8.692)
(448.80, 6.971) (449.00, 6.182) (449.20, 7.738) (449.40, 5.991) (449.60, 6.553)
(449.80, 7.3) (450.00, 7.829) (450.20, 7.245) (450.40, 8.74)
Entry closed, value 0.24 nm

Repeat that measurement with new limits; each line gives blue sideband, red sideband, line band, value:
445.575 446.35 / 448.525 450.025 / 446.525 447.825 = -0.214 nm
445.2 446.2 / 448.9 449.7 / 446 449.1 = -0.340 nm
